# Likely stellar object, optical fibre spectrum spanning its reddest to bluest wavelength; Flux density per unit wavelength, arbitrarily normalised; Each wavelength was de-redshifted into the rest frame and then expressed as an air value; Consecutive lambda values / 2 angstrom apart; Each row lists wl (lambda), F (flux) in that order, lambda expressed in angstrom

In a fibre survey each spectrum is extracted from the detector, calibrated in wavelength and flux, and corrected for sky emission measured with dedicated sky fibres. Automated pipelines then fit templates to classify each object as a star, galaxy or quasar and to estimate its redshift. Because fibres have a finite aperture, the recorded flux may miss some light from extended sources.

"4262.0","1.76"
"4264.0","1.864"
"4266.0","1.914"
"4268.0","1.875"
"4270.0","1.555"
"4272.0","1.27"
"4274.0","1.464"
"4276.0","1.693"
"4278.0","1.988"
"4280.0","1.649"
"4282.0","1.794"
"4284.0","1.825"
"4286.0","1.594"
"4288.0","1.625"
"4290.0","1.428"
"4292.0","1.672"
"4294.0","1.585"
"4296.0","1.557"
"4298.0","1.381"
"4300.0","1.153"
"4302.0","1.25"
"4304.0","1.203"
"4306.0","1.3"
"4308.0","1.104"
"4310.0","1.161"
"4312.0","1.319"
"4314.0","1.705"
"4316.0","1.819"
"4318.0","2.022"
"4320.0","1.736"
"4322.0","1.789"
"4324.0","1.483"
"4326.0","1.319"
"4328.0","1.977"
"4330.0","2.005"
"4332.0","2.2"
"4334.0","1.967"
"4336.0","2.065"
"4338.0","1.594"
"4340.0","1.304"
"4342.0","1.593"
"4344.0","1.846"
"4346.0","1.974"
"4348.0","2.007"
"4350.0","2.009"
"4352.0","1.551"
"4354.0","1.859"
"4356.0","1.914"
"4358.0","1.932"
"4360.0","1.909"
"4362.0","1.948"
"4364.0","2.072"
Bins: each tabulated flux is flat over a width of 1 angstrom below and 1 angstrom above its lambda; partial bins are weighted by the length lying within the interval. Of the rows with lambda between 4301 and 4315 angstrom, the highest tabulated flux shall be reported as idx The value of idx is 1.705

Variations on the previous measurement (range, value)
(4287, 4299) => 1.672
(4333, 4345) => 2.065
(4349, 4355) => 2.009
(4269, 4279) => 1.988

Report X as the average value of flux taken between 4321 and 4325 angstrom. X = 1.64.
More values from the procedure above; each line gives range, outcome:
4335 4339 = 1.83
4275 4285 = 1.79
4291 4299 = 1.55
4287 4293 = 1.57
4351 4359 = 1.81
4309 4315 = 1.4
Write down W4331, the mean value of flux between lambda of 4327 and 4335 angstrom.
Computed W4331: 2.04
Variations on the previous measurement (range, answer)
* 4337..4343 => 1.5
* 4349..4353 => 1.78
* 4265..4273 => 1.65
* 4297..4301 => 1.27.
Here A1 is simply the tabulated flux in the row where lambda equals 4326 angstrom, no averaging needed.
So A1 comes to 1.319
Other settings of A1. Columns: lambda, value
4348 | 2.007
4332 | 2.2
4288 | 1.625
